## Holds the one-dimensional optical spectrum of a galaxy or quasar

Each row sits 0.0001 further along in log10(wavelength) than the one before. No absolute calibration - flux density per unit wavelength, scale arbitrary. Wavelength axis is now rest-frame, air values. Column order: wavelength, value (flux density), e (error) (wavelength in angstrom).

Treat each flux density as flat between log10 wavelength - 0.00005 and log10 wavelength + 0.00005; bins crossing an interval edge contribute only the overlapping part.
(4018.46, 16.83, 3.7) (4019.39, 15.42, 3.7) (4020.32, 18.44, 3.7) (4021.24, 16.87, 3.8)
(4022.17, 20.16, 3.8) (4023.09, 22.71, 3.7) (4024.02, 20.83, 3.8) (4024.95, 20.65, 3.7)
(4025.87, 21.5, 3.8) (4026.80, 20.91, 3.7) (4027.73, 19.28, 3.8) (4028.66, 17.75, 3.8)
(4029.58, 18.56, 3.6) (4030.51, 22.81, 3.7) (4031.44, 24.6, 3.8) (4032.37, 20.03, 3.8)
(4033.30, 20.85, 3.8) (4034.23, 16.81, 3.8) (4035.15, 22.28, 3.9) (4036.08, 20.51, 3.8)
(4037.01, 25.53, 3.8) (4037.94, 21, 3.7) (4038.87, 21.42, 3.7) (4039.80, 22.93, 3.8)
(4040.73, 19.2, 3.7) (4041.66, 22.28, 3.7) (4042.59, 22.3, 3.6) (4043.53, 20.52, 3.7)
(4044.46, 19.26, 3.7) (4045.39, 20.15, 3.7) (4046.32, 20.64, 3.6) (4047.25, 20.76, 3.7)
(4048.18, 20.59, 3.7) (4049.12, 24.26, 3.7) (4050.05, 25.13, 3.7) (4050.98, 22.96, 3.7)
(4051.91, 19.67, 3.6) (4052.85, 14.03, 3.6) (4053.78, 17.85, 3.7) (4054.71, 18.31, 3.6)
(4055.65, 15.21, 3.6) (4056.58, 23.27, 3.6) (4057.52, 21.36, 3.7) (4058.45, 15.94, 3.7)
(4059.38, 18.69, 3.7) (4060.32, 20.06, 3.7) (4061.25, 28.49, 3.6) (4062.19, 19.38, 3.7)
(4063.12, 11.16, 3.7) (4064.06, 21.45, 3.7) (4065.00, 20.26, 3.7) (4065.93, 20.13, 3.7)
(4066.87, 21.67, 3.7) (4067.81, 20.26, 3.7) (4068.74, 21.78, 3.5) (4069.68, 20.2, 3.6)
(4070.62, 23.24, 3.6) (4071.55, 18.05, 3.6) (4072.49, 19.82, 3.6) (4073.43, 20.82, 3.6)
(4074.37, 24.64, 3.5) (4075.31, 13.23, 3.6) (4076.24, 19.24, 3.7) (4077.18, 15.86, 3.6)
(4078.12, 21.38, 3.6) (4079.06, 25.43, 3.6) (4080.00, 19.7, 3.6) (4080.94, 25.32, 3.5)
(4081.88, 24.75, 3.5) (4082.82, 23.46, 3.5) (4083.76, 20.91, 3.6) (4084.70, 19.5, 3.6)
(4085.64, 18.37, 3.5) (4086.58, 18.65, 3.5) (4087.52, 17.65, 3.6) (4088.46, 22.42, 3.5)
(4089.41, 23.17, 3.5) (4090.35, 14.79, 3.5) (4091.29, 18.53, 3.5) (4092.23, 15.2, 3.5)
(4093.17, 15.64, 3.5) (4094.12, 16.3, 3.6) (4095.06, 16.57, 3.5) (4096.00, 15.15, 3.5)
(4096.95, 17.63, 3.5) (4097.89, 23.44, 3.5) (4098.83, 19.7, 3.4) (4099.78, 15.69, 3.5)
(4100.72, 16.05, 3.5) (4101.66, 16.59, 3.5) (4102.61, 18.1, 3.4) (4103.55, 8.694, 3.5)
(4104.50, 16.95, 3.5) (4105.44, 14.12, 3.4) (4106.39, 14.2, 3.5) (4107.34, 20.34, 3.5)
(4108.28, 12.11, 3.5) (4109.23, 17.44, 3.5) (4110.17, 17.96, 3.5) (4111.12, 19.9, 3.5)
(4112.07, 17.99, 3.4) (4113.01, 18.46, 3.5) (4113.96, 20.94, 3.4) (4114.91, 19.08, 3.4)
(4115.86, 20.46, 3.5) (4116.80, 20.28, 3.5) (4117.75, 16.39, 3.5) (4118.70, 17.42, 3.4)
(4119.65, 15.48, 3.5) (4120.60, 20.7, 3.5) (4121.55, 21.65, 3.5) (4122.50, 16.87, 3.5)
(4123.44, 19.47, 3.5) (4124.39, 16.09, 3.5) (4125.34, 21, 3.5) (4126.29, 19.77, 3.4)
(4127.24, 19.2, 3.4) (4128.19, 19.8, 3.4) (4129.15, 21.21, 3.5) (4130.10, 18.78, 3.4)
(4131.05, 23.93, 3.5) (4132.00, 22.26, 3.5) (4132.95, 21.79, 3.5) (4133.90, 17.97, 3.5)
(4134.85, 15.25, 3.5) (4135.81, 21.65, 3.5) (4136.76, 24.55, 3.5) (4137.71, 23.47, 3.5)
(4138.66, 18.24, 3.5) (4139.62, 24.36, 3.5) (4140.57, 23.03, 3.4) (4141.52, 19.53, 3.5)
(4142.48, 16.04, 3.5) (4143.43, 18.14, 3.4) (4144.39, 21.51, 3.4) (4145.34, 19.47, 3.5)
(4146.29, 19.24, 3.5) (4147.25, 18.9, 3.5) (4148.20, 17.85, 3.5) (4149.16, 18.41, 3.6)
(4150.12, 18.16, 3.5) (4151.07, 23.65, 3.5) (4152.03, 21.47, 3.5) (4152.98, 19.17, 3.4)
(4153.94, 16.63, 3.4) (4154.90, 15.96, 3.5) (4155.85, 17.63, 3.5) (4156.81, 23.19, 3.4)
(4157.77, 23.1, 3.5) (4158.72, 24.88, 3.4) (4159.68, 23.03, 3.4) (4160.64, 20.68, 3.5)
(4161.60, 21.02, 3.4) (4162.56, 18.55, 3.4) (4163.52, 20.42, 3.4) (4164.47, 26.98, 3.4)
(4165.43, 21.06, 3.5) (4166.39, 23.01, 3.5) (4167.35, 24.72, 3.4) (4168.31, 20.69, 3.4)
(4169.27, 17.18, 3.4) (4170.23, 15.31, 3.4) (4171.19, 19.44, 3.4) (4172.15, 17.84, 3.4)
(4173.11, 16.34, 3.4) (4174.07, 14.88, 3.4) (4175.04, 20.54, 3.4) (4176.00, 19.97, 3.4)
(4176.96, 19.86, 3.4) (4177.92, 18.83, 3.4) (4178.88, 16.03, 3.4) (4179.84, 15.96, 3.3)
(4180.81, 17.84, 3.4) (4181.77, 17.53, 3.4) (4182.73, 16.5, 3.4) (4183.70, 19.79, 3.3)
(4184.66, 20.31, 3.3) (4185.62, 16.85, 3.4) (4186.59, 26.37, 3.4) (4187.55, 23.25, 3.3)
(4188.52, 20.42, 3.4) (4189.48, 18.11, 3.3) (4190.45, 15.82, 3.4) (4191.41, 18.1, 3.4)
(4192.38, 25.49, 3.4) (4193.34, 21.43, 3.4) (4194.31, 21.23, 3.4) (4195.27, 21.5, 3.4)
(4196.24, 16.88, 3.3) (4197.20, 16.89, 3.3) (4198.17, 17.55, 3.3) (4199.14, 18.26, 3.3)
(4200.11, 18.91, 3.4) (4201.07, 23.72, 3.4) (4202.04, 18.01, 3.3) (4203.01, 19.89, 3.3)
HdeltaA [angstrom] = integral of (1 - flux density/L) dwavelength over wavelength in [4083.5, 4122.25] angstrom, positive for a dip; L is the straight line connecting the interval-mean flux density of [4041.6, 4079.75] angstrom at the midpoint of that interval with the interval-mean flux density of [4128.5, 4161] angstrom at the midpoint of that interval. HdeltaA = 4.8 angstrom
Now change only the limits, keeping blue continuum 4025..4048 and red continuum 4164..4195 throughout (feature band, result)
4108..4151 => 1.3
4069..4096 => 1.1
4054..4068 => 0.7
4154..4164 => -0.4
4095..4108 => 2.4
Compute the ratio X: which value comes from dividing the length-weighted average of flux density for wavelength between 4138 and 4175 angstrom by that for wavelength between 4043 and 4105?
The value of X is 1.03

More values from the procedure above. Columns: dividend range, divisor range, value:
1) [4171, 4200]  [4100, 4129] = 1.07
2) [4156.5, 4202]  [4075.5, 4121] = 1.08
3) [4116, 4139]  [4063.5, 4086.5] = 0.95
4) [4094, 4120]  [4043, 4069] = 0.86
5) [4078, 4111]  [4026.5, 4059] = 0.89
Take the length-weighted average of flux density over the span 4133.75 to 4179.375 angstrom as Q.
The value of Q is 20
